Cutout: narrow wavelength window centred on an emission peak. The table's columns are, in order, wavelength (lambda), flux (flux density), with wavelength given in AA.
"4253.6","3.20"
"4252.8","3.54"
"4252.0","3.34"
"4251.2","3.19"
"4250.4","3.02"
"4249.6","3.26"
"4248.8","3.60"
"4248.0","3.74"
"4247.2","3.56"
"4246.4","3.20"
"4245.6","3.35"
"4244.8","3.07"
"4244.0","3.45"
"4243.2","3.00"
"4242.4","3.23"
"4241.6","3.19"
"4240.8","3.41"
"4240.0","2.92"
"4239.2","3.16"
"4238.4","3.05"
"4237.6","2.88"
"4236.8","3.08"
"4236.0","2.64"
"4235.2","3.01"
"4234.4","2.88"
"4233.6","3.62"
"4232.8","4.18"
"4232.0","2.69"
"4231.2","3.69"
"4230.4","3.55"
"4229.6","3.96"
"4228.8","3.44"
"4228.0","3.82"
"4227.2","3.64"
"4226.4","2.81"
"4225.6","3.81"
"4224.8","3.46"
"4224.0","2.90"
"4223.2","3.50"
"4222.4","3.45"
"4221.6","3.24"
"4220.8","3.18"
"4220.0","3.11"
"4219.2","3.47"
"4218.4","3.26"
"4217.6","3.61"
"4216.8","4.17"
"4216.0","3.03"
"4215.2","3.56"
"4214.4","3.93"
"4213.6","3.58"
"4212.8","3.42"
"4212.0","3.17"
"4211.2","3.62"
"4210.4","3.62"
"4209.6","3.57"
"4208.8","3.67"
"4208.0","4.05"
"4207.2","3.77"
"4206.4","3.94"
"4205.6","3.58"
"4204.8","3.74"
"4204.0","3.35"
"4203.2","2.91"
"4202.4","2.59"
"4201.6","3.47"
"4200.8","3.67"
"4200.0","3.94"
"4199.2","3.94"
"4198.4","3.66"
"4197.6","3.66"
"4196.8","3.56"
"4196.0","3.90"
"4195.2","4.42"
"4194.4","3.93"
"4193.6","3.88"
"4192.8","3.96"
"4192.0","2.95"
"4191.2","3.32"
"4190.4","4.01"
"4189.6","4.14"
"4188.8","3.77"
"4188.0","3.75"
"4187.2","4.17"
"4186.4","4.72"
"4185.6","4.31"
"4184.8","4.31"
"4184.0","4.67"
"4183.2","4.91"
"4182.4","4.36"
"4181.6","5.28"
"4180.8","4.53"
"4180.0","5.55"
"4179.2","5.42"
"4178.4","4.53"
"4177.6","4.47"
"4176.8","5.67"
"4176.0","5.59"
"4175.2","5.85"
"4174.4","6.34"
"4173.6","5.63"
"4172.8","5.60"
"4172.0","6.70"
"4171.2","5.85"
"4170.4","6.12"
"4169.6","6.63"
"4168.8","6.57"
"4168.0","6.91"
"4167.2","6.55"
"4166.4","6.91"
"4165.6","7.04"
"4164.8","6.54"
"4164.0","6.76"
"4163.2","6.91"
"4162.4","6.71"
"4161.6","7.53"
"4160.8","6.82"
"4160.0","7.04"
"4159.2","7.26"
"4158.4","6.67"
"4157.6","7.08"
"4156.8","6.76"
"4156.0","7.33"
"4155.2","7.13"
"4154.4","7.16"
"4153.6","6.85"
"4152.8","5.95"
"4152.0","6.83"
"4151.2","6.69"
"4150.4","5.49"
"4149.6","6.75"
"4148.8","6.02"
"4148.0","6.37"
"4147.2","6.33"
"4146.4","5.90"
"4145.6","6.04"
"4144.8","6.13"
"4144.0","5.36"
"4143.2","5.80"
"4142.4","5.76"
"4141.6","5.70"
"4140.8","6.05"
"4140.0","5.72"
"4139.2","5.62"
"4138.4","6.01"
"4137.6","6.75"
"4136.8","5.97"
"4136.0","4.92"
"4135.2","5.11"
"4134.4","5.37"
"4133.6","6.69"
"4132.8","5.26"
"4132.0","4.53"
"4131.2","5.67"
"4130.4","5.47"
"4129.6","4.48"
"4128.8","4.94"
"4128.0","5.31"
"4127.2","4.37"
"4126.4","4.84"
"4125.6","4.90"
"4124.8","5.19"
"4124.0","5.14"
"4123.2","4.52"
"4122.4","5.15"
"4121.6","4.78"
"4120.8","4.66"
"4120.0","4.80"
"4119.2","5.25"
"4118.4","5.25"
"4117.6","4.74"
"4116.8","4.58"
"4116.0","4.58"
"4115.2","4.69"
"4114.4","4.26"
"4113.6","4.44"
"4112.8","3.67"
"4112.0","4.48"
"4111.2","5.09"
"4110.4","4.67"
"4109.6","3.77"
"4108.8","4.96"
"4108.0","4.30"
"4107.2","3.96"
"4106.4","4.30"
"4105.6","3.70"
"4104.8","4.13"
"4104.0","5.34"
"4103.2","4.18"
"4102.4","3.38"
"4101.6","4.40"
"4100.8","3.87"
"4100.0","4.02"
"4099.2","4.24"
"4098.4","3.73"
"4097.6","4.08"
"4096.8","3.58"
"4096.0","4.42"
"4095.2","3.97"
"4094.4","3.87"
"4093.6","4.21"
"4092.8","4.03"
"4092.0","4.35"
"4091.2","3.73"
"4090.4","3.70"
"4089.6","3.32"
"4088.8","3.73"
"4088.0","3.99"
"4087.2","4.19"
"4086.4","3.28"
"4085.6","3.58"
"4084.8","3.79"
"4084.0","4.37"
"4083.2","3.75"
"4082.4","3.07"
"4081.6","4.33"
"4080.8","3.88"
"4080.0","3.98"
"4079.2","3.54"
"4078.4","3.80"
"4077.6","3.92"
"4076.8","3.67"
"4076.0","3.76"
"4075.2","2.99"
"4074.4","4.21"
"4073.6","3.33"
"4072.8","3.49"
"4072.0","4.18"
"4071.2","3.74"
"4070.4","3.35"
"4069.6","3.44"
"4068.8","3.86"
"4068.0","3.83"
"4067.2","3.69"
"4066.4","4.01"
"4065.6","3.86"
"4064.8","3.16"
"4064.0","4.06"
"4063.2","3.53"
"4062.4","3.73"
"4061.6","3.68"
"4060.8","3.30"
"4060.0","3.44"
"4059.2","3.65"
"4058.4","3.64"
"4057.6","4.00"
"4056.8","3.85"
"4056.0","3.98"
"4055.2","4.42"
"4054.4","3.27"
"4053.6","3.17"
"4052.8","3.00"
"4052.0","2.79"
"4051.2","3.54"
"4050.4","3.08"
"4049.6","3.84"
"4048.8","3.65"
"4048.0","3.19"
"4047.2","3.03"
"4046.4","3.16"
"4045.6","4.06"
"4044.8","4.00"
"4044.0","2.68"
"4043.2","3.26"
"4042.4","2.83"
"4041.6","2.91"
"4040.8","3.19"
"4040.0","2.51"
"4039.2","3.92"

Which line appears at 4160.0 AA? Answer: C IV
